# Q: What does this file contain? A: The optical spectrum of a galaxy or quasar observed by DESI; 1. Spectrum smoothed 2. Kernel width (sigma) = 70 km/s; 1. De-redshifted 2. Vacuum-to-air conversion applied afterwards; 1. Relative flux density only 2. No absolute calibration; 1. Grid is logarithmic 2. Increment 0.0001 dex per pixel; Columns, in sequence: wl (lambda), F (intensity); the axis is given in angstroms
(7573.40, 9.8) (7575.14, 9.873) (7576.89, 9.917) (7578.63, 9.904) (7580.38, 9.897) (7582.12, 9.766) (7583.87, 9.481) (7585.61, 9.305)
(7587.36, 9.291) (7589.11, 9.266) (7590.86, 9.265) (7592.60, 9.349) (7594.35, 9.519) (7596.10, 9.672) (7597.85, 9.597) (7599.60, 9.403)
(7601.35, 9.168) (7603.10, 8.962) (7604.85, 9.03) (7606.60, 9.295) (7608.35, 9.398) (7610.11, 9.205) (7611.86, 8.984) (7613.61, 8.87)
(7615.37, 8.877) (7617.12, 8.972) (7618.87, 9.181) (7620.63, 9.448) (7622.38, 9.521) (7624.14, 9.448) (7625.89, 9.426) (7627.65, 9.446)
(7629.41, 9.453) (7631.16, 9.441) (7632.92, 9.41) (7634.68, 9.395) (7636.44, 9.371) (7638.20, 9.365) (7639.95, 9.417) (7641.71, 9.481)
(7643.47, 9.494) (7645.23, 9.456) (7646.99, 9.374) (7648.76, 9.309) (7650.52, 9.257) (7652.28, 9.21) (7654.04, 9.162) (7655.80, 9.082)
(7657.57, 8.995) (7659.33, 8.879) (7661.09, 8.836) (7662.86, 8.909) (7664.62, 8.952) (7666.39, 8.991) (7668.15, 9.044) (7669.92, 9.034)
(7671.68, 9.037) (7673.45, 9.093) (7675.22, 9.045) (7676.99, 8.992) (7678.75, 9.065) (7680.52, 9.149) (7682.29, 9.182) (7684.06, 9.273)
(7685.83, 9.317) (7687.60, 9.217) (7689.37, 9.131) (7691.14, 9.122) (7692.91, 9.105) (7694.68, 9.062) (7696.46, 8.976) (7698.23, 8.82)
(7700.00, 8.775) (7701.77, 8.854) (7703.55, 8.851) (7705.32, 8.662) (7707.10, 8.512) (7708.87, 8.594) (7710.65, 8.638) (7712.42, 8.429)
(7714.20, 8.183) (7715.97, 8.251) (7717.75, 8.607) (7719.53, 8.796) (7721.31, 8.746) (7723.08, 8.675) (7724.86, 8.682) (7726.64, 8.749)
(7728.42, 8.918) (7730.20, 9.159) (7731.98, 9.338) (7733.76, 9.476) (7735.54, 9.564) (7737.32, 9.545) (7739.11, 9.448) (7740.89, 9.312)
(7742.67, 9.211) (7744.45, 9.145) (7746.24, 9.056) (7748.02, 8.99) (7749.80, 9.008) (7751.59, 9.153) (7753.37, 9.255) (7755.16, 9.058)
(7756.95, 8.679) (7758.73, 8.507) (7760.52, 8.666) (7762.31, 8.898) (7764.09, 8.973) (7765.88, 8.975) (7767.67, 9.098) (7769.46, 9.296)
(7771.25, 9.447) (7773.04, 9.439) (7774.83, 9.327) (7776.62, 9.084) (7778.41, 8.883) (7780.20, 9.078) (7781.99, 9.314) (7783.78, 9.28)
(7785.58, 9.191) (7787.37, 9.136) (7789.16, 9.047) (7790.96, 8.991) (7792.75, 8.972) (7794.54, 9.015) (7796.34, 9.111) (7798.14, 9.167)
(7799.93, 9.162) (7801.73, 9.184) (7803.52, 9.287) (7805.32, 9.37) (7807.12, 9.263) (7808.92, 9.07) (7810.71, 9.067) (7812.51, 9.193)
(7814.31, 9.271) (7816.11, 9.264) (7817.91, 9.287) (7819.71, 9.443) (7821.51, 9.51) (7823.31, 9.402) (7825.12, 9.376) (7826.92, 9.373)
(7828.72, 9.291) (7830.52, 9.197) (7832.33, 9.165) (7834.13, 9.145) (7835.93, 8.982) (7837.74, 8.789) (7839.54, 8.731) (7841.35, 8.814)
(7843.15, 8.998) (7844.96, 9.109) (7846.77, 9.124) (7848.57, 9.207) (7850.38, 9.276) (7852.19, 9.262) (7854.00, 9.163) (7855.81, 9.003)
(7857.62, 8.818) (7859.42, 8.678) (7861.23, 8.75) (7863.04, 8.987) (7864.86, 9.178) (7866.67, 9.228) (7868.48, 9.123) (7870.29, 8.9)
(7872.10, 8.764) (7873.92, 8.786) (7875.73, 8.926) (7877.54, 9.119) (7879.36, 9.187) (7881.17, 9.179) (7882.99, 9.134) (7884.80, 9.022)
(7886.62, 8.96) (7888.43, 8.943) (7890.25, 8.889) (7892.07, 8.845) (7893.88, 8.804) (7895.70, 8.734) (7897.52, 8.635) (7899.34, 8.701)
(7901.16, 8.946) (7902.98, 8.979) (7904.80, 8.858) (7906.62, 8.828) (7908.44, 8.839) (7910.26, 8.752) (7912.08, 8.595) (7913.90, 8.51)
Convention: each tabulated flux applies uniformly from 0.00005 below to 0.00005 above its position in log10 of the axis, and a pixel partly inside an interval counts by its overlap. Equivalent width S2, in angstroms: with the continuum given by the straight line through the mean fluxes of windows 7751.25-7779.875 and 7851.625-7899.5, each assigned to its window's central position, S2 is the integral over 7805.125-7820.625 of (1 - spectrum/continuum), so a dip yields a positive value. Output -0.4 angstroms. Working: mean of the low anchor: 9.04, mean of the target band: 9.24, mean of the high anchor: 8.95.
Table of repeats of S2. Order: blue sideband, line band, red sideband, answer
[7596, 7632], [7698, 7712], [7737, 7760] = 0.68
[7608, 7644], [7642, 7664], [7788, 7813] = 0.27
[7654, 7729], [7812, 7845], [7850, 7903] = -0.87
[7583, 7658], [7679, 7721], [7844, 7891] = 1.67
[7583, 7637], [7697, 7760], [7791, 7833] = 2.44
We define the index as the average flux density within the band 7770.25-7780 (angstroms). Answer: 9.23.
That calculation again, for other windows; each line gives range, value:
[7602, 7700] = 9.18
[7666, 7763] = 8.96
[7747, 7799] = 9.07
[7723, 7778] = 9.1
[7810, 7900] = 9.05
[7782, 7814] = 9.15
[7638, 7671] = 9.17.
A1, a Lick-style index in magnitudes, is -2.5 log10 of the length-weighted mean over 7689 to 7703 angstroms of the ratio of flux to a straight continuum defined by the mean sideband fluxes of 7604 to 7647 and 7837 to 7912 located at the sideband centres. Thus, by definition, 0.03 mag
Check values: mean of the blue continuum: 9.31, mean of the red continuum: 8.95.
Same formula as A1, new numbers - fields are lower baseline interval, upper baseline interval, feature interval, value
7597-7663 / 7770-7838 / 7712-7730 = 0.07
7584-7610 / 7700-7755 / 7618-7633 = -0.02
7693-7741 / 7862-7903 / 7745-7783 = -0.02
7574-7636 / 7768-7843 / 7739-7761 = 0.02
